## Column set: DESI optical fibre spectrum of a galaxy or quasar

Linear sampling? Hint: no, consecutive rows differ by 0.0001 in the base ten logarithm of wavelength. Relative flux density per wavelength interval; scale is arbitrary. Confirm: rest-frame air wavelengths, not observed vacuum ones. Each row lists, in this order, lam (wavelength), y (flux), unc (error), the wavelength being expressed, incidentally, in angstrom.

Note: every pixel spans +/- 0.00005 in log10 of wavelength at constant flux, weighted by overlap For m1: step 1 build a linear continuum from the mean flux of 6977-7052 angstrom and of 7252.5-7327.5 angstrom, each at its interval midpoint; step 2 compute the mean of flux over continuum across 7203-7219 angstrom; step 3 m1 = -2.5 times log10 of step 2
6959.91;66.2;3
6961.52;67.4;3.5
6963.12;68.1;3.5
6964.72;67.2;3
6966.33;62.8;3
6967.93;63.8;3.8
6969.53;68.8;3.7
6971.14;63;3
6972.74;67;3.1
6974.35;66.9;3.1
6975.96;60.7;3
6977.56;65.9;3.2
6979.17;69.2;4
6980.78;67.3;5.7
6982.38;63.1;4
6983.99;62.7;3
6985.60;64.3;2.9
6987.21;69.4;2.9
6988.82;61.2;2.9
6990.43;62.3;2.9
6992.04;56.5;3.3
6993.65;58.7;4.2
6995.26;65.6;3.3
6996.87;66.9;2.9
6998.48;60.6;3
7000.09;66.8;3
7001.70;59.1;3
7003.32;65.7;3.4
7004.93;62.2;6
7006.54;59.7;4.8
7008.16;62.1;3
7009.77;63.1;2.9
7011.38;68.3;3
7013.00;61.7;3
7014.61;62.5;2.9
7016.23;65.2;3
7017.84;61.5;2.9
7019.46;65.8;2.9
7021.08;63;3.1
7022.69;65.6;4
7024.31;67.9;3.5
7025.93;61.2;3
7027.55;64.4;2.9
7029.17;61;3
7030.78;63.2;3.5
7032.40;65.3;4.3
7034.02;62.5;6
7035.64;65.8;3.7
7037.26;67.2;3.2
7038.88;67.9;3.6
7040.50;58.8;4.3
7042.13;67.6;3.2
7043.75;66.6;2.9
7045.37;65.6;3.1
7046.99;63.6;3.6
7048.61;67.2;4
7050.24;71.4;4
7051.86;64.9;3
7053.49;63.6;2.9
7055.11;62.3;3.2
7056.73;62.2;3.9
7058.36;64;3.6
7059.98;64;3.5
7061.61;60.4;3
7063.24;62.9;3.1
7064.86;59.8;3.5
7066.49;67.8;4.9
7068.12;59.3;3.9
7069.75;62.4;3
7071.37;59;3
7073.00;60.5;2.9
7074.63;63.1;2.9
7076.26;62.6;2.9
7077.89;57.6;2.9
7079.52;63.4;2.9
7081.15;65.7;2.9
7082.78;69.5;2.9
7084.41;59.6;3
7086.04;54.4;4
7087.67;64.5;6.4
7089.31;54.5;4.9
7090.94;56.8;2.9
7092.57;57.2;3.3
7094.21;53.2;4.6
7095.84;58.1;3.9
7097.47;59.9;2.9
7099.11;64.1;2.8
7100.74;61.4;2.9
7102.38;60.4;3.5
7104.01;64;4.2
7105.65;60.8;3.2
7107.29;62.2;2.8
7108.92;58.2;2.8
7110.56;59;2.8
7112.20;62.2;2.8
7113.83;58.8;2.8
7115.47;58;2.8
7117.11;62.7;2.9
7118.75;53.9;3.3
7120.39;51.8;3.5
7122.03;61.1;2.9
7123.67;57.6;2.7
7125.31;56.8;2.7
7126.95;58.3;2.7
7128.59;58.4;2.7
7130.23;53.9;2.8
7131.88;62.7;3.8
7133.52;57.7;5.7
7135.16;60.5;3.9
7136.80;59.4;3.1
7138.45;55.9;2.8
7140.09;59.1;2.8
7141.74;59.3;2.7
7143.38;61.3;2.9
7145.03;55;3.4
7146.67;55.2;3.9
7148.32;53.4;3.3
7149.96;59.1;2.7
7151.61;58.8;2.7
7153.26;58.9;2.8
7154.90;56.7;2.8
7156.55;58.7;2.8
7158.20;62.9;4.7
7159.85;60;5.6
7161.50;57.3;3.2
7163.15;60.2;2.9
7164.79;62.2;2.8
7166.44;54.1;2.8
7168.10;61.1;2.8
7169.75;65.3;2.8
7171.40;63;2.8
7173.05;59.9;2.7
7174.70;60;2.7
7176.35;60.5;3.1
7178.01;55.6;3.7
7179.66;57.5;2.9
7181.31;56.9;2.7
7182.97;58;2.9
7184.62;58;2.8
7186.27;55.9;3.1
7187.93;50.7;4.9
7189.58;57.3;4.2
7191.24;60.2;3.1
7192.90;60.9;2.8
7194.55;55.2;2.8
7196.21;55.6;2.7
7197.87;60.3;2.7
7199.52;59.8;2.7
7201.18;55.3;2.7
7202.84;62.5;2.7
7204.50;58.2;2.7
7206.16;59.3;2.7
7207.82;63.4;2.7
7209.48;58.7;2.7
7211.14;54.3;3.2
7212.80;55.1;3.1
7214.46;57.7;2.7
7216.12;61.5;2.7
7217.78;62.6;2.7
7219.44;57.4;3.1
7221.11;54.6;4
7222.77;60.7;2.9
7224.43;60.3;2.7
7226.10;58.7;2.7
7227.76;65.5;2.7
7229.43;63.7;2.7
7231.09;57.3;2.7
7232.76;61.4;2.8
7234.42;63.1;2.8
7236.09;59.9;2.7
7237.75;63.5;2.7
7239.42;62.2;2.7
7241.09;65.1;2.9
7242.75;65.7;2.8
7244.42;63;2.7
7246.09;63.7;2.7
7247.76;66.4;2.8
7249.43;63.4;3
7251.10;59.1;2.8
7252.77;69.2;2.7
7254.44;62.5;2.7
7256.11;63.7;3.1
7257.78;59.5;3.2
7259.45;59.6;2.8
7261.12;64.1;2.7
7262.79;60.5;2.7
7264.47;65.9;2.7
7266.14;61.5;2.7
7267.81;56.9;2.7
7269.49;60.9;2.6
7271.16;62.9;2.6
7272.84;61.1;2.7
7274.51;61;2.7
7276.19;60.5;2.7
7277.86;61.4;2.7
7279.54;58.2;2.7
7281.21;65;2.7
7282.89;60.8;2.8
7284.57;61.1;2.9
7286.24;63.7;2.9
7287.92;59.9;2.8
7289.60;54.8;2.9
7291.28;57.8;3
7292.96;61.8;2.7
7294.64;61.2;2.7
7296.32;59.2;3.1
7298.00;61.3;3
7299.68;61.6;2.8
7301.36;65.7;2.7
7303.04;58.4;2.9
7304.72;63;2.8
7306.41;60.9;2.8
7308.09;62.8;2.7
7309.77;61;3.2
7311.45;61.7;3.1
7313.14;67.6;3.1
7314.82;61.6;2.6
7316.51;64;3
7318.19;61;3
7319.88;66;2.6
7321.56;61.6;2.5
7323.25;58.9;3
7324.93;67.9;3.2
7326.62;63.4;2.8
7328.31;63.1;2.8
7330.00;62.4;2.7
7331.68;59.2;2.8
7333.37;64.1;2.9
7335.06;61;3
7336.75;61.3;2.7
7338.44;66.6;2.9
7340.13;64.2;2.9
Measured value 0.06 mag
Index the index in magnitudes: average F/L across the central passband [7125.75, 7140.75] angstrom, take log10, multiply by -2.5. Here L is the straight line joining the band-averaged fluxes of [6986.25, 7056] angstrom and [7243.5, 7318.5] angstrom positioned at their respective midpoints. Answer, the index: 0.08 mag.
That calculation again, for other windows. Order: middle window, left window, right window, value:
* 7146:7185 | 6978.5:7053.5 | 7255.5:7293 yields 0.061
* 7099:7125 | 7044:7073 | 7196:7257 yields 0.056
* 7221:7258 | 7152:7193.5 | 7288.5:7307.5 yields -0.048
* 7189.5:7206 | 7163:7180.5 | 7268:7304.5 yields 0.029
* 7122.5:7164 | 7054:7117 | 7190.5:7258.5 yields 0.046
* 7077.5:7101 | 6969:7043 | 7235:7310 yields 0.058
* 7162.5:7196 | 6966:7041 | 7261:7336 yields 0.073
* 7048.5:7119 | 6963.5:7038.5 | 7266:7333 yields 0.036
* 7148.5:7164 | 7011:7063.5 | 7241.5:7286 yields 0.076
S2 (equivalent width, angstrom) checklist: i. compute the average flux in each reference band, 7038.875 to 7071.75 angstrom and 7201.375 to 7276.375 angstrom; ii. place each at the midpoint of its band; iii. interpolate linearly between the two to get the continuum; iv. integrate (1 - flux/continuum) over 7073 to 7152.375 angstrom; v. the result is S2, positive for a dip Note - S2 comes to 4.82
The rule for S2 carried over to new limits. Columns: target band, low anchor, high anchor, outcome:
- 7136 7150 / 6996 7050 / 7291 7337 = 1.31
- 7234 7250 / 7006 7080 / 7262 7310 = -0.55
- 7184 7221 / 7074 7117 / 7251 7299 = 1.69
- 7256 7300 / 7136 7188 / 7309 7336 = 0.50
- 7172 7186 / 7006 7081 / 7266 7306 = 0.85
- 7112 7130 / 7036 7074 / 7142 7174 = 0.88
